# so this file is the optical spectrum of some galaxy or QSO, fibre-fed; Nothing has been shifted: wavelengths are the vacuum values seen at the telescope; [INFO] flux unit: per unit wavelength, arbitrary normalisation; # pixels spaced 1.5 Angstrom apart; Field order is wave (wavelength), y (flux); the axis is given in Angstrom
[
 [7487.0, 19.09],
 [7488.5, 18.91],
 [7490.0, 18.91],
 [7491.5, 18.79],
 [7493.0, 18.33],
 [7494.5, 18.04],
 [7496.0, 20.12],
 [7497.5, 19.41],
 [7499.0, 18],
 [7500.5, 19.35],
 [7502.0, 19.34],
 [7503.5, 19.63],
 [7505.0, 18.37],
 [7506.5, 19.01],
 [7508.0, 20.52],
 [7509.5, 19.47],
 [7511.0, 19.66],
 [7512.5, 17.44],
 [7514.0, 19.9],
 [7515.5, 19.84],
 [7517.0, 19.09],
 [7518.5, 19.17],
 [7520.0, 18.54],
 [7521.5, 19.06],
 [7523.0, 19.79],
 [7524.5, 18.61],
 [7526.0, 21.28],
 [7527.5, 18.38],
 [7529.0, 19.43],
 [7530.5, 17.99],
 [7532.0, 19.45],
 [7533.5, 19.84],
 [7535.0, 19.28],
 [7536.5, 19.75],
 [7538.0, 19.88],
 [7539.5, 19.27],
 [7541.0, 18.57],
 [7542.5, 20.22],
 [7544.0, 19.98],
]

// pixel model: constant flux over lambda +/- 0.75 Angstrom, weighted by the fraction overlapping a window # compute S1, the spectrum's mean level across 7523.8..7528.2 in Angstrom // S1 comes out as 19.4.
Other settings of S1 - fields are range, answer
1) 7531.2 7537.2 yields 19.6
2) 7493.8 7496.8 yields 19.1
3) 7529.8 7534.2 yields 19.1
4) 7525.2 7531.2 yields 19.3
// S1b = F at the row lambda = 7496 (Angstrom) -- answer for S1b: 20.12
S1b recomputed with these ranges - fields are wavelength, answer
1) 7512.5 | 17.44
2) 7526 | 21.28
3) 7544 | 19.98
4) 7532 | 19.45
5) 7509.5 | 19.47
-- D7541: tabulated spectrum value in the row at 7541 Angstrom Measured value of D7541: 18.57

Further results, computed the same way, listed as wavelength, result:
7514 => 19.9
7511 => 19.66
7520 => 18.54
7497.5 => 19.41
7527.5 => 18.38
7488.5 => 18.91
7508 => 20.52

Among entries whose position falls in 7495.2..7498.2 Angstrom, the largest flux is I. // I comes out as 20.12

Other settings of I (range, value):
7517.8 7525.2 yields 19.79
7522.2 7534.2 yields 21.28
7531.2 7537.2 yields 19.84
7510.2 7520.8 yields 19.9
